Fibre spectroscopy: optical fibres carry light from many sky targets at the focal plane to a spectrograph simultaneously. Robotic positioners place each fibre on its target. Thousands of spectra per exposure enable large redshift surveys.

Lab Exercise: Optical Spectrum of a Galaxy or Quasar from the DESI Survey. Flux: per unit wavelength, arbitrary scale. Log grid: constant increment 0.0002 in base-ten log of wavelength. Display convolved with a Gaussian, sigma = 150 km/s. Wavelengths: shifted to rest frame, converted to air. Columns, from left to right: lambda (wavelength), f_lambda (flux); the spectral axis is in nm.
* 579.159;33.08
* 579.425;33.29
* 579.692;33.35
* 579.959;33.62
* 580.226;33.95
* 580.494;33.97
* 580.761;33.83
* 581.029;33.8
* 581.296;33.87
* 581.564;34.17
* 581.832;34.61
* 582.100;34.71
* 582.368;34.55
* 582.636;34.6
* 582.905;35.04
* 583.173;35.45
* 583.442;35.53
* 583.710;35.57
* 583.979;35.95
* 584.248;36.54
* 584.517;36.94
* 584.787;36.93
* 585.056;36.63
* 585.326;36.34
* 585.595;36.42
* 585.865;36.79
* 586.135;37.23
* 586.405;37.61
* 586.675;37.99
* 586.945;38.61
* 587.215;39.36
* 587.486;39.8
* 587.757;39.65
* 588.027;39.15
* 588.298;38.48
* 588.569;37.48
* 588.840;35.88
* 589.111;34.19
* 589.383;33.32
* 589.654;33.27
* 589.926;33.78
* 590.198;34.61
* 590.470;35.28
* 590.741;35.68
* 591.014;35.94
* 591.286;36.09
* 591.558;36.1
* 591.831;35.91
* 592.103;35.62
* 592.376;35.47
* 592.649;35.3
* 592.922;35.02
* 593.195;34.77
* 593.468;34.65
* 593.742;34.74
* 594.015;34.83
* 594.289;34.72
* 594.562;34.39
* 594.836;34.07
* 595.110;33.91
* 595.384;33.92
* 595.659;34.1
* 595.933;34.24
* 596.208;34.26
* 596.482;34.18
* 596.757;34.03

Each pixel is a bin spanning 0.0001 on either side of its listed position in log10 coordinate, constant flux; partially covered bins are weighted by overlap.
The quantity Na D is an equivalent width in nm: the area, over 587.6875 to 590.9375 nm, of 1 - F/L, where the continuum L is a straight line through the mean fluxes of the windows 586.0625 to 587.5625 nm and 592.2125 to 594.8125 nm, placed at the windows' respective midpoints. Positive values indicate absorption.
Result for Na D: 0.11 nm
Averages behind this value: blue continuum 38.4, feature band 35.8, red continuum 34.8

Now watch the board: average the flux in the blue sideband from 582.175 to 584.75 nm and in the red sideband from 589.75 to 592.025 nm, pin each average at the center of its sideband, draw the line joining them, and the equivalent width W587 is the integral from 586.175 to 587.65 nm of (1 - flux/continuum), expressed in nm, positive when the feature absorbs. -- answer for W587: -0.13 nm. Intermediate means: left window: 35.6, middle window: 38.6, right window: 35.4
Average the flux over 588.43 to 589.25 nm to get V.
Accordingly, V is 35.8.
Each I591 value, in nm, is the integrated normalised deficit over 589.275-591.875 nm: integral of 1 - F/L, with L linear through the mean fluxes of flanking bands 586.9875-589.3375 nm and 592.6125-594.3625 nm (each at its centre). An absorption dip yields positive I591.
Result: 0.11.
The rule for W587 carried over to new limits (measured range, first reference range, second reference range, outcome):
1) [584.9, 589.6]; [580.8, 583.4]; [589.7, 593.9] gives -0.32 nm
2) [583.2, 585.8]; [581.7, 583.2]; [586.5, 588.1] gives 0.02 nm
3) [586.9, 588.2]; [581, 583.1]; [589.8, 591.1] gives -0.17 nm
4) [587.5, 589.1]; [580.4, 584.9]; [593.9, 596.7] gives -0.15 nm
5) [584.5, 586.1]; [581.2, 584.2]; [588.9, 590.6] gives -0.09 nm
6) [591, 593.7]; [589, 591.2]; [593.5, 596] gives -0.08 nm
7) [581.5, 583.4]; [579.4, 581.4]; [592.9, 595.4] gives -0.05 nm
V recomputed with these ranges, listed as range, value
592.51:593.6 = 34.9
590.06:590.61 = 35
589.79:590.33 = 34.2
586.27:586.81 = 37.8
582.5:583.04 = 34.8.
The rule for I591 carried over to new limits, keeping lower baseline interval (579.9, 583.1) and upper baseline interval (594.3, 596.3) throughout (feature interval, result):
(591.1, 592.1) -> -0.052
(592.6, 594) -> -0.028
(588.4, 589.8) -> -0.029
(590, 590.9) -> -0.024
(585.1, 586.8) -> -0.139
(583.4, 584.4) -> -0.050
